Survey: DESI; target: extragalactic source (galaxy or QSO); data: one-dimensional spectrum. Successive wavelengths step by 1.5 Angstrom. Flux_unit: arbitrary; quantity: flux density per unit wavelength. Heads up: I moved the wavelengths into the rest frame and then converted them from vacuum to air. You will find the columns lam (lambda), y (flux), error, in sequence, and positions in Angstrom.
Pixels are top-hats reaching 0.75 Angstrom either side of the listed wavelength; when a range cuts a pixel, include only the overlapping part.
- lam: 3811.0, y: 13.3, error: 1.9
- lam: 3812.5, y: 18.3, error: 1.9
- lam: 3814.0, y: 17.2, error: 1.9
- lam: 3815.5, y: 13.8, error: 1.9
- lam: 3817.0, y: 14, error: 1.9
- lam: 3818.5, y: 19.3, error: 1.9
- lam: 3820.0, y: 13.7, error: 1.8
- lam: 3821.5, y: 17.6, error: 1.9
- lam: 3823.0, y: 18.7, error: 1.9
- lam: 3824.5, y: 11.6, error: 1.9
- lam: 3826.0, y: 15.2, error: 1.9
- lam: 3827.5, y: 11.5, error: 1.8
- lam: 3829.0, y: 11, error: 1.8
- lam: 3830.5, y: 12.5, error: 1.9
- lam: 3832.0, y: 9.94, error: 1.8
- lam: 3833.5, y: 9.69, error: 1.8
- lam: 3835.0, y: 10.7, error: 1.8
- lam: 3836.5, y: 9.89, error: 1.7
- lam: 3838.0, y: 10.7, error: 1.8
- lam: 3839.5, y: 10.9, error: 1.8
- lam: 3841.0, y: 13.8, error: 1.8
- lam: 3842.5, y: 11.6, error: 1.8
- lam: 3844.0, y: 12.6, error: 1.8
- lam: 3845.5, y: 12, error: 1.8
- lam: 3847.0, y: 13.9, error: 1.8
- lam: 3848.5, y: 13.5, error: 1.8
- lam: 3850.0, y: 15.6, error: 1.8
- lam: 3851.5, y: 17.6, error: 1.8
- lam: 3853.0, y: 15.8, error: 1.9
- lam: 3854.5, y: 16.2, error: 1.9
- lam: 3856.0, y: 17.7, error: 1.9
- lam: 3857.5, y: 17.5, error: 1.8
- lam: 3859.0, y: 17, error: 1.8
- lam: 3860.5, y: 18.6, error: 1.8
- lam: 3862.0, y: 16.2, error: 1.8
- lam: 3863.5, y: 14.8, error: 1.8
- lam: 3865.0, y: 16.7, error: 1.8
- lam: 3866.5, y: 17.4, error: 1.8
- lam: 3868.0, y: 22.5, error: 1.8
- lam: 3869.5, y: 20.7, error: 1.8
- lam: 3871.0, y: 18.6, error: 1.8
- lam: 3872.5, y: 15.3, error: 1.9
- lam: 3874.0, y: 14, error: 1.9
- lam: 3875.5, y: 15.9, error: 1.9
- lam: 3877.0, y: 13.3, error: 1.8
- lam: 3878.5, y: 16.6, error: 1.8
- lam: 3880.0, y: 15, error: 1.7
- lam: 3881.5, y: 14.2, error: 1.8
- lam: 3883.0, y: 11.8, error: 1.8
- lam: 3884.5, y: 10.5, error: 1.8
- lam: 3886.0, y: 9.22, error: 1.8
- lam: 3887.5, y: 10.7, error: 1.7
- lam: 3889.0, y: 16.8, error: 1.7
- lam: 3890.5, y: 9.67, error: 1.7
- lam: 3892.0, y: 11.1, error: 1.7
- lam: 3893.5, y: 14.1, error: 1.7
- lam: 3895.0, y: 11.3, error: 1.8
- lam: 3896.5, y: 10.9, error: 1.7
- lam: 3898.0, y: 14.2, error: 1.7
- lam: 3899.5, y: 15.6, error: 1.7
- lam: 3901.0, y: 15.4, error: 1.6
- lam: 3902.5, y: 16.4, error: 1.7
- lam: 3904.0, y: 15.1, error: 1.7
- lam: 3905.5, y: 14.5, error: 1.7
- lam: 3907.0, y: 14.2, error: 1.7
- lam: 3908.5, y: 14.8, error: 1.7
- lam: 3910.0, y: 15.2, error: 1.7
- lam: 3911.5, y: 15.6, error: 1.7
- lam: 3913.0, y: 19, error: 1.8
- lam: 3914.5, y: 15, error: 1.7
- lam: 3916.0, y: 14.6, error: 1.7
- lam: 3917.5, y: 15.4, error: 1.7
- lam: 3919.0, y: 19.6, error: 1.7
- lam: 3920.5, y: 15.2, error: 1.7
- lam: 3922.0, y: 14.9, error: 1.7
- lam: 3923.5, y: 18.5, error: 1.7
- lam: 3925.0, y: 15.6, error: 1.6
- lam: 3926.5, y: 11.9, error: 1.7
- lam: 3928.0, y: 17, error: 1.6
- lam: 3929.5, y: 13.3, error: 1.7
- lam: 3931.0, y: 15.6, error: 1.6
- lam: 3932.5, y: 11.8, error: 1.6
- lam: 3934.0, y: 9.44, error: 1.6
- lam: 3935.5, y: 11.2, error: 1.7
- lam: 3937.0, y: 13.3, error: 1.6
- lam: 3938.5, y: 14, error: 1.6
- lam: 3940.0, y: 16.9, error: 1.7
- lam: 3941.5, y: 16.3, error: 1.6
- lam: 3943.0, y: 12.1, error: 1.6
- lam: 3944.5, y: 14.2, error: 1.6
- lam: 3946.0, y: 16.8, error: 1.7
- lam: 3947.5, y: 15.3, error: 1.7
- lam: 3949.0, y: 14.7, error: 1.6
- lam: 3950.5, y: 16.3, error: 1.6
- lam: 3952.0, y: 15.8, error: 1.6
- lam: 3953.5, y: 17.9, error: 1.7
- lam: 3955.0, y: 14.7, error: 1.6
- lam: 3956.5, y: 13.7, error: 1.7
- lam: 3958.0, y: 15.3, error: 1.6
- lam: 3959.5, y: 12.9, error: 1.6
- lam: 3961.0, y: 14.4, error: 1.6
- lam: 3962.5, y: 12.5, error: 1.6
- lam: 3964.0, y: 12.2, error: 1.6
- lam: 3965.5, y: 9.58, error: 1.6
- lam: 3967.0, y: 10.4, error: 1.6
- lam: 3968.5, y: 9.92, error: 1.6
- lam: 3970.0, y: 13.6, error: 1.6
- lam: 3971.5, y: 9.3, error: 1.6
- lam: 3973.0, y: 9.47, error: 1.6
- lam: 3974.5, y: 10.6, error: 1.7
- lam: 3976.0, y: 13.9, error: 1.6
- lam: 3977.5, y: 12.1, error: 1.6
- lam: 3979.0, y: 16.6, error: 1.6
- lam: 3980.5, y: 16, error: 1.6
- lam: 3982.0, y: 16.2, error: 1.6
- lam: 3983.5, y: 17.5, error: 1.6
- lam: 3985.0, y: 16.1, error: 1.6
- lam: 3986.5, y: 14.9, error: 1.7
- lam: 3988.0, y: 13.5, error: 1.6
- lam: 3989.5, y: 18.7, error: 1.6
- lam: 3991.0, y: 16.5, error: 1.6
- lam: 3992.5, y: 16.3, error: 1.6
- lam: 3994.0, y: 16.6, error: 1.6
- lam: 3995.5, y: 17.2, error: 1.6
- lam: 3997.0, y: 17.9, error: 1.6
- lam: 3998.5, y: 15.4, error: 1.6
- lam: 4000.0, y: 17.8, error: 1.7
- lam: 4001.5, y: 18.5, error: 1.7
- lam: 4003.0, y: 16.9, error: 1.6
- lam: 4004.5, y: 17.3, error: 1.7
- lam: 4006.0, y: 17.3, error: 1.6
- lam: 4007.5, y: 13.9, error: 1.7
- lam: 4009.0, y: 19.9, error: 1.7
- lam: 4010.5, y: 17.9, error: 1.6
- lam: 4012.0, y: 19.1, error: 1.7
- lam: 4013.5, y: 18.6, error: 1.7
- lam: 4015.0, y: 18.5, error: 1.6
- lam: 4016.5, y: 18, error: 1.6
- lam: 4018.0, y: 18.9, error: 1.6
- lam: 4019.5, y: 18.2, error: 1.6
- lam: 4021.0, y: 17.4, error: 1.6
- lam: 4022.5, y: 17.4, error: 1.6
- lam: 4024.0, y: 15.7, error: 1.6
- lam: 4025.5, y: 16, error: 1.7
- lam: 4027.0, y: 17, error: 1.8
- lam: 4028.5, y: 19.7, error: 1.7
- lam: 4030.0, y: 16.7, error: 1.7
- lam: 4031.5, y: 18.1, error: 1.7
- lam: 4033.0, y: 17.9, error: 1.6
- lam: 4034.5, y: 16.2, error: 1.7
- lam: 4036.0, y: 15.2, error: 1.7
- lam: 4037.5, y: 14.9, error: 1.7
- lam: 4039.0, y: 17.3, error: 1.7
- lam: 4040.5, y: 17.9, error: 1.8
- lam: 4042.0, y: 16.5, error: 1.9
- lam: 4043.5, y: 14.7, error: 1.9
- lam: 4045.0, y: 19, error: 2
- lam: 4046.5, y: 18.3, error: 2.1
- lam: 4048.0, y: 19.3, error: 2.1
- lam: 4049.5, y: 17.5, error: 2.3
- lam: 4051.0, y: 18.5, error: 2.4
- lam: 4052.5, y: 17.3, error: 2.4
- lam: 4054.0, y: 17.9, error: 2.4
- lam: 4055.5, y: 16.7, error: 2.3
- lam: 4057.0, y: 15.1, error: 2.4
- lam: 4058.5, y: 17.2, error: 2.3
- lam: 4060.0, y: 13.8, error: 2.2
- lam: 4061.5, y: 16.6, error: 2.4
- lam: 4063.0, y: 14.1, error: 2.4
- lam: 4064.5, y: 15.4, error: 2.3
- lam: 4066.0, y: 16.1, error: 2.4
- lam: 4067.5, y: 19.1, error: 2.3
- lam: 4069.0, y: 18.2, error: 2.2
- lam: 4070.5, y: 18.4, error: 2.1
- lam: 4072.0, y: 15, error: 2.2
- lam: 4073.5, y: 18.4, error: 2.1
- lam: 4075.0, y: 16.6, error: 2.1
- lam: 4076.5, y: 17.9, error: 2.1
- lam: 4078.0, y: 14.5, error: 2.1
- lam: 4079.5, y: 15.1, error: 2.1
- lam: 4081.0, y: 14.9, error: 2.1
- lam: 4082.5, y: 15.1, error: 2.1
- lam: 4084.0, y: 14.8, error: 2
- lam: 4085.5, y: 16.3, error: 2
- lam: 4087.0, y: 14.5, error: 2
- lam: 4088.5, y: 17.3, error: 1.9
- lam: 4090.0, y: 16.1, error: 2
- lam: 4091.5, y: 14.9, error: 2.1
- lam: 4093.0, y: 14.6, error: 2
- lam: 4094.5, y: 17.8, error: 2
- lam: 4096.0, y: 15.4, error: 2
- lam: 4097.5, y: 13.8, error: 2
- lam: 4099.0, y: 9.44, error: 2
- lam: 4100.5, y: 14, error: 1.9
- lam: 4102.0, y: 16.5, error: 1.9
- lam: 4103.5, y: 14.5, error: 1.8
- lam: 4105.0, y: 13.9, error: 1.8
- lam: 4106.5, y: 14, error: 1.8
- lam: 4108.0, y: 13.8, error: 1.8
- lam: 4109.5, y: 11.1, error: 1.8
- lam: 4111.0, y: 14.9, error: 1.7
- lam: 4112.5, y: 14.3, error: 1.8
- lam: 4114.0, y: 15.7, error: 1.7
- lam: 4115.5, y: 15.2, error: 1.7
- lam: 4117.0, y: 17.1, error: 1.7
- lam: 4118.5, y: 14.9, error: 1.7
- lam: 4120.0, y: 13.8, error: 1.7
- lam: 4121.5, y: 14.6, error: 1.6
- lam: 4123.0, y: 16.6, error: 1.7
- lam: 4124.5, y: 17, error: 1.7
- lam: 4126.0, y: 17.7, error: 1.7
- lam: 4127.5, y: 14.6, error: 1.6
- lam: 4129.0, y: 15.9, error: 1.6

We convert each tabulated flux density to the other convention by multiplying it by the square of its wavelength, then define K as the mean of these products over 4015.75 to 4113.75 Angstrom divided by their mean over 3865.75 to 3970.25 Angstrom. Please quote 1.20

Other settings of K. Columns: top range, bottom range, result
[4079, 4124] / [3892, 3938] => 1.12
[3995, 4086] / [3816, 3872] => 1.27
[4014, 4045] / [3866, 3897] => 1.30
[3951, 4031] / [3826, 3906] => 1.18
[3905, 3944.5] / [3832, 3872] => 1.02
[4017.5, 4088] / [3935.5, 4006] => 1.18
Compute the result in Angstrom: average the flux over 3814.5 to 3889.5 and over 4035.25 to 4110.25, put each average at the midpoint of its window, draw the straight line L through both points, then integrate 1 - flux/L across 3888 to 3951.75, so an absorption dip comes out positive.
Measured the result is 1.5 Angstrom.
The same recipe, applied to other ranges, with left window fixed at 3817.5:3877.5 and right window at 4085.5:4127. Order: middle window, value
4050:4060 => -1.3 Angstrom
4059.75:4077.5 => -2.1 Angstrom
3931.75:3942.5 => 1.2 Angstrom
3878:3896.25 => 2.9 Angstrom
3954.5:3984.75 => 3.7 Angstrom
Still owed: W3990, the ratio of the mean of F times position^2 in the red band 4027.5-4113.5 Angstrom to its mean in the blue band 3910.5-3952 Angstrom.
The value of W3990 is 1.1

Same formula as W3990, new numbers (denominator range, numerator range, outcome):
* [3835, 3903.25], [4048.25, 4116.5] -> 1.20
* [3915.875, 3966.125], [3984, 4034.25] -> 1.23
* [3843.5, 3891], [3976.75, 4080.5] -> 1.20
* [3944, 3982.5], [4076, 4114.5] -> 1.16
